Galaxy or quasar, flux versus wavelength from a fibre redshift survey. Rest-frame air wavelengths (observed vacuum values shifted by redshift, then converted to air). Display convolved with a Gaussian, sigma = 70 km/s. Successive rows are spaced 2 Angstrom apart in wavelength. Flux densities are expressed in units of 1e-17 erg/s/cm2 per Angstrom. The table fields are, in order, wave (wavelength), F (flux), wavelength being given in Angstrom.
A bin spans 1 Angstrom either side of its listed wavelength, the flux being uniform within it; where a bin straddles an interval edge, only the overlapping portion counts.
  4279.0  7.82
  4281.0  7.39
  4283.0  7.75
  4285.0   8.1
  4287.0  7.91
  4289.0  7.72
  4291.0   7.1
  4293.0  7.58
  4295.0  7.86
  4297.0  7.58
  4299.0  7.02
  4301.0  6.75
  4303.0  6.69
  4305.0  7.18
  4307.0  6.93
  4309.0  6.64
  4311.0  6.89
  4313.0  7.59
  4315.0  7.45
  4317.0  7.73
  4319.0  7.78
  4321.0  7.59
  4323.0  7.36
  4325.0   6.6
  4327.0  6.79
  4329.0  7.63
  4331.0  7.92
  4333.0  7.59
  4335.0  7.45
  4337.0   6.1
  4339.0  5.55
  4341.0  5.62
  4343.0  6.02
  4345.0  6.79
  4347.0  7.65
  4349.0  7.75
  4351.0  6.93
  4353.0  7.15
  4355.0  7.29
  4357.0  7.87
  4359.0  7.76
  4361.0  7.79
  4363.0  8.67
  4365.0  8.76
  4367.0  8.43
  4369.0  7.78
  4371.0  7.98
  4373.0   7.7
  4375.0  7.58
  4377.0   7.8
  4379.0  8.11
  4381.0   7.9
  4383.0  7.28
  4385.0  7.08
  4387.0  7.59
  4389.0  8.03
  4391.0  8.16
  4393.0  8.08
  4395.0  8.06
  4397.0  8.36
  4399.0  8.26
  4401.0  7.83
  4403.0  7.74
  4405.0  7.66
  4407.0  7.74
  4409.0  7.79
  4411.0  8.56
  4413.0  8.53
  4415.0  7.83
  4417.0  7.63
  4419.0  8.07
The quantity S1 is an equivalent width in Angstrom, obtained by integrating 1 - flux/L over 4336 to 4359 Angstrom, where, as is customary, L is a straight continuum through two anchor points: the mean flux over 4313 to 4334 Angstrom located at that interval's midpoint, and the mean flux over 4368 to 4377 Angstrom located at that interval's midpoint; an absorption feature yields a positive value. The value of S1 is 2.3 Angstrom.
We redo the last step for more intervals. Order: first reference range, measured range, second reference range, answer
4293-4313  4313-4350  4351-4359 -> 0.94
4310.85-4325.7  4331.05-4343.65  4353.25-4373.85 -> 1.87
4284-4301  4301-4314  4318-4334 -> 0.91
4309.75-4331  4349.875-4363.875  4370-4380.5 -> 0.09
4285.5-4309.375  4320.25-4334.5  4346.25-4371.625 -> 0.37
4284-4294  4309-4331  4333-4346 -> -1.51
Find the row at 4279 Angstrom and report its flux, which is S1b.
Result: 7.82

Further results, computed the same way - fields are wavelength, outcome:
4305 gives 7.18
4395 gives 8.06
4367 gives 8.43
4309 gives 6.64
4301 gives 6.75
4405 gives 7.66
